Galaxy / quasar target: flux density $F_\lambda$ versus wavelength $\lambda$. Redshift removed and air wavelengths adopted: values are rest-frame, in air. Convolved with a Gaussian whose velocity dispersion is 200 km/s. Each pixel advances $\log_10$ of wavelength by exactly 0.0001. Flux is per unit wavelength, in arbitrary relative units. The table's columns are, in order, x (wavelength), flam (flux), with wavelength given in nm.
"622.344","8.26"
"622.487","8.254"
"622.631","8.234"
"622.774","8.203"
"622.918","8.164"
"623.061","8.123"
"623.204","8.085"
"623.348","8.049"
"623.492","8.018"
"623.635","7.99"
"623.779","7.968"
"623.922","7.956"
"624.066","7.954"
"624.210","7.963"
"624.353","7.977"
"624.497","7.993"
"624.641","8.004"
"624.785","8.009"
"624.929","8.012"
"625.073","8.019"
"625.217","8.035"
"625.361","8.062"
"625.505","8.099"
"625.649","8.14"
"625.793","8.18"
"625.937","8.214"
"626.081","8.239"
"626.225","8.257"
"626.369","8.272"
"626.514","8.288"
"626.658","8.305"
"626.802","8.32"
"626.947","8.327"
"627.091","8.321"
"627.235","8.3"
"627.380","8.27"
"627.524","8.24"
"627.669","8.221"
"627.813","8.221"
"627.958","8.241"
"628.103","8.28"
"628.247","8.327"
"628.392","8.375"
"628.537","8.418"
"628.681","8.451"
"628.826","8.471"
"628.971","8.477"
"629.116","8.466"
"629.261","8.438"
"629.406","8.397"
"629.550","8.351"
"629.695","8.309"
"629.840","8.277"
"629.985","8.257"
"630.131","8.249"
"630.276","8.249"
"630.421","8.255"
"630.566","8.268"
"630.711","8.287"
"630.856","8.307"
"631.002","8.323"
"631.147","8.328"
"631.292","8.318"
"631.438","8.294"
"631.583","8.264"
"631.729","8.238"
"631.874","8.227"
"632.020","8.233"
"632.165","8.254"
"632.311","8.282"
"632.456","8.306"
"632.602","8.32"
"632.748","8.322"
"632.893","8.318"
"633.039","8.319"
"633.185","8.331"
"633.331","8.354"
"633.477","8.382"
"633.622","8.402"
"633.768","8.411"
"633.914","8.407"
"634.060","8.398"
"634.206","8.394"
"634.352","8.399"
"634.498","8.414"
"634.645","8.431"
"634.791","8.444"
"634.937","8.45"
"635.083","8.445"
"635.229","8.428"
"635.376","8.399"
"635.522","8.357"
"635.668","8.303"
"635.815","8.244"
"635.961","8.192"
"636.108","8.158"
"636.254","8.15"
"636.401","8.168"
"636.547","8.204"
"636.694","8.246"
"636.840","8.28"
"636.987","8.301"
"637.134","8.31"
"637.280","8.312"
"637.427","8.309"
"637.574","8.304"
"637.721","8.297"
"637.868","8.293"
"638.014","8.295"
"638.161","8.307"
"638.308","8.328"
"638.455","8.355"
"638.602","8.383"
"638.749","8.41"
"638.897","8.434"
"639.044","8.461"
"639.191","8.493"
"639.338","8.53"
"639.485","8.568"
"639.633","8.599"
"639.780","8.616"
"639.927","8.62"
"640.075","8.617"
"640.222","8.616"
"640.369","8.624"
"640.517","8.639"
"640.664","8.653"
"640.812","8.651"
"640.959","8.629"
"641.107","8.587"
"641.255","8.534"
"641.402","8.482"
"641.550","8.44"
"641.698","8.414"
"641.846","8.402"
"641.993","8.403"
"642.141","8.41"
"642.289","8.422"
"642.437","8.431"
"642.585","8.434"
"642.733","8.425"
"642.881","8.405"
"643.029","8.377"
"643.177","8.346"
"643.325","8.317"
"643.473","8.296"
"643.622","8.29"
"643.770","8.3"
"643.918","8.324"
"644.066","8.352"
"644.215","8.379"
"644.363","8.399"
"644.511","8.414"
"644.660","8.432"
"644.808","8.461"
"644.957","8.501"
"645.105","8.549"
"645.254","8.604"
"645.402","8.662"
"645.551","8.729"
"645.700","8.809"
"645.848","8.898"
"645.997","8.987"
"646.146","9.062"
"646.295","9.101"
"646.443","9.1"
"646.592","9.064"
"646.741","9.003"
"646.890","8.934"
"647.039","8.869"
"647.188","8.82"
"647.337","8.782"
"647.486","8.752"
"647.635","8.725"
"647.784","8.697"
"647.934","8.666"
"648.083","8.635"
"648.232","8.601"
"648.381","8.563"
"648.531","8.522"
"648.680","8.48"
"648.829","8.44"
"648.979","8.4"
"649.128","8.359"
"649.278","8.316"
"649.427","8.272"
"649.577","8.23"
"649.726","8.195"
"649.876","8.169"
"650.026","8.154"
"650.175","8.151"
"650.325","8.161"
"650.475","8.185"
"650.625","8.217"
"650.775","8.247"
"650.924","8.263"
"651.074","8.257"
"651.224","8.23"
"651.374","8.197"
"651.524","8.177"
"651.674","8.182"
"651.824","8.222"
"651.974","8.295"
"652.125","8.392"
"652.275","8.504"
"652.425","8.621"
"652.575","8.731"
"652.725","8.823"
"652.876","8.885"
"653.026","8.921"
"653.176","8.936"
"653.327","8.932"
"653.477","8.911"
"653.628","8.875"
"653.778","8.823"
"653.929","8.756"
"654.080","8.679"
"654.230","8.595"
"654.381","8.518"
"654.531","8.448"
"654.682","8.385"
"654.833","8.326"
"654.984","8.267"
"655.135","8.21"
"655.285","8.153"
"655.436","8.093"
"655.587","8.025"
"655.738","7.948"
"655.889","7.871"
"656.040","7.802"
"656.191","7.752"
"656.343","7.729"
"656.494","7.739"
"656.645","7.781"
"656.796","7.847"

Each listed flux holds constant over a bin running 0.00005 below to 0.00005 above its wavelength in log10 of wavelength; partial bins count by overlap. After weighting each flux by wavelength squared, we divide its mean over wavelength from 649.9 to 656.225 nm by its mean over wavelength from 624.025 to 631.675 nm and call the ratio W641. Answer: 1.1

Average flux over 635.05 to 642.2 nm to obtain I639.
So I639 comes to 8.41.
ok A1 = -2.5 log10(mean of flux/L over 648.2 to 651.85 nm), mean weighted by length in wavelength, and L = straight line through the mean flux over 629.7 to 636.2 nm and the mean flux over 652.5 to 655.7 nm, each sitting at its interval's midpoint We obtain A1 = 0.03 mag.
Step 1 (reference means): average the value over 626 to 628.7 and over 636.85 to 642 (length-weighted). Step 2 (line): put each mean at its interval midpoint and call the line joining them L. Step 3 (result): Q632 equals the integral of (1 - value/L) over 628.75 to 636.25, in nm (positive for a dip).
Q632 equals 0.029 nm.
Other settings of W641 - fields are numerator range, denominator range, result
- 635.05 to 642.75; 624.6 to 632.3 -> 1.05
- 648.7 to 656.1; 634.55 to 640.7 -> 1.05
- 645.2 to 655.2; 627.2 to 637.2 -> 1.09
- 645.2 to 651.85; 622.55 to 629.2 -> 1.12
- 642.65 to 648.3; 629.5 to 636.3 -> 1.08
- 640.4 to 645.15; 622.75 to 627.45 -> 1.10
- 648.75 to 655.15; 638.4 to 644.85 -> 1.03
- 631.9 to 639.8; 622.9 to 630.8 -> 1.05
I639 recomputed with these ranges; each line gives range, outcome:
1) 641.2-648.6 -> 8.59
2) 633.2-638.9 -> 8.33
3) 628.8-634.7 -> 8.33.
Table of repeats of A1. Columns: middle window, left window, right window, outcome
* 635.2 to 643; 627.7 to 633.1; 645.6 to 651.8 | 0.00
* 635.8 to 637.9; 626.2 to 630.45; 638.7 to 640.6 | 0.03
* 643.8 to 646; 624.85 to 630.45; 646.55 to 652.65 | -0.02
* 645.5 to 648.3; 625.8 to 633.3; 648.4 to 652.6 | -0.07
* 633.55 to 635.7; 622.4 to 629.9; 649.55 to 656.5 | -0.02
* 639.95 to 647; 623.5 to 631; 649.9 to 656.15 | -0.03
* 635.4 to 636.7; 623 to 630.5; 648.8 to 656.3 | 0.00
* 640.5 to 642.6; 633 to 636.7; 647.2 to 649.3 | -0.01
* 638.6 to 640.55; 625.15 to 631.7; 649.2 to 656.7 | -0.03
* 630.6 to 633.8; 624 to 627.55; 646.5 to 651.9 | -0.01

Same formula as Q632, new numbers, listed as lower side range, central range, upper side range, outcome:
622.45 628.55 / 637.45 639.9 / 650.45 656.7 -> -0.050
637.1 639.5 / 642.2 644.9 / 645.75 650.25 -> 0.043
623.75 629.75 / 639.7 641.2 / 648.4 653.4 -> -0.055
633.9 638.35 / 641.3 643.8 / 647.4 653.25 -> -0.006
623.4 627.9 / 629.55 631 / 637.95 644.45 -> -0.009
